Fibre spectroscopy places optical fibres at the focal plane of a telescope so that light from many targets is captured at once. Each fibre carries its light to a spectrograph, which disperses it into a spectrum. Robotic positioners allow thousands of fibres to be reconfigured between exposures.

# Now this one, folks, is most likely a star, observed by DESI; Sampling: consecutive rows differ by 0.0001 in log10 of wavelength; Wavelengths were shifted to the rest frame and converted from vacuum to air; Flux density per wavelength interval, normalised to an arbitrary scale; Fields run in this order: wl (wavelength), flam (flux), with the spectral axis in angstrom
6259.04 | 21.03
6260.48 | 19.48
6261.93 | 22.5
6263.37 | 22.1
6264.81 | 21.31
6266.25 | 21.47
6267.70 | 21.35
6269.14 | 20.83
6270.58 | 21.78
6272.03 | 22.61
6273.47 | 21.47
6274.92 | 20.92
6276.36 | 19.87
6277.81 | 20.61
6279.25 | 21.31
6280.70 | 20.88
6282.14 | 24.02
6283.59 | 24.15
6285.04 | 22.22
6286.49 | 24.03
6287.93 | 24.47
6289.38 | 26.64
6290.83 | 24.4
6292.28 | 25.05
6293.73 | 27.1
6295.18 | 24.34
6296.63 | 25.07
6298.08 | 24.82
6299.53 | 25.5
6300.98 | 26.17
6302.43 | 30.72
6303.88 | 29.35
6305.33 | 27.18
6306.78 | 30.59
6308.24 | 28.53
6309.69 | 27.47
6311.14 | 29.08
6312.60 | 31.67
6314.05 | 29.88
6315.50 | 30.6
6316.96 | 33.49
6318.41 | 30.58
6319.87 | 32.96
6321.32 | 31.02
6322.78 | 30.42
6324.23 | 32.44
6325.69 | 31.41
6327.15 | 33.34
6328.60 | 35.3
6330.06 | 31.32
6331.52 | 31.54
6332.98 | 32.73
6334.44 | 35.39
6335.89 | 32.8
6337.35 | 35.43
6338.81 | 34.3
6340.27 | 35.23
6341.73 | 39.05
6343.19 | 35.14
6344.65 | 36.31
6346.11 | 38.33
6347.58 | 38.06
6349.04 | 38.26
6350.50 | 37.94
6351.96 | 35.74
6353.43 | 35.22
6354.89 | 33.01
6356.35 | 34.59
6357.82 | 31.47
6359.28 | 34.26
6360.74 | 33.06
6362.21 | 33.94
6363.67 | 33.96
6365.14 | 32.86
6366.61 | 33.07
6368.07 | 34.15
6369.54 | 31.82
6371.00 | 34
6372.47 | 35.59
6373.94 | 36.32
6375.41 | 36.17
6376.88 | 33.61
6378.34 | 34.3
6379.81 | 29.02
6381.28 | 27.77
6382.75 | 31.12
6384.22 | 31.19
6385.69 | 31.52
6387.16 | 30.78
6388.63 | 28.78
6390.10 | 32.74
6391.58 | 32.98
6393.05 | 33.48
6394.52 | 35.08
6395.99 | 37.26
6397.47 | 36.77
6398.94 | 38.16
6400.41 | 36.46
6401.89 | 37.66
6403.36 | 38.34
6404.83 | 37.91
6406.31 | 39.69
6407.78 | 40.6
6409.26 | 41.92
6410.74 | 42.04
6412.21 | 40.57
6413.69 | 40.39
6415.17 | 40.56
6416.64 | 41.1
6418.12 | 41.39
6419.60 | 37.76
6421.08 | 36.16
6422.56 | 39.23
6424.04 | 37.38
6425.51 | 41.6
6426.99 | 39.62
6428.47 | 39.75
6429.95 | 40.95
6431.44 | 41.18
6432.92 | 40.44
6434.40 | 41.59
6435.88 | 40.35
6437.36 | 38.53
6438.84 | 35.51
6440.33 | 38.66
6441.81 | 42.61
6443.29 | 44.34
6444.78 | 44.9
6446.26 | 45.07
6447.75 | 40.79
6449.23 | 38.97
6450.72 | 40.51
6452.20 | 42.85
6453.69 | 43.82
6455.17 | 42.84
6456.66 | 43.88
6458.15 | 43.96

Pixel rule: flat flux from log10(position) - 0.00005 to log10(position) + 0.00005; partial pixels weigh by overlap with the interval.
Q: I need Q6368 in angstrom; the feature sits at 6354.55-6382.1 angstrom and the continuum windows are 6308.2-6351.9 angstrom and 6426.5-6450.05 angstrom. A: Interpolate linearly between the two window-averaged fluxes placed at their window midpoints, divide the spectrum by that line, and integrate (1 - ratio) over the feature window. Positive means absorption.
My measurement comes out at 2.1 angstrom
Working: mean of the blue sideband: 33.5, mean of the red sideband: 40.8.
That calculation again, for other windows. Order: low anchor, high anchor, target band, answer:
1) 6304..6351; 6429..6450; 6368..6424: 2.91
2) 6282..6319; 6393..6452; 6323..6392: -1.77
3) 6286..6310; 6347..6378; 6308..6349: -3.68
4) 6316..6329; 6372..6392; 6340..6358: -2.21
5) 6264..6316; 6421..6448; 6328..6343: -2.25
